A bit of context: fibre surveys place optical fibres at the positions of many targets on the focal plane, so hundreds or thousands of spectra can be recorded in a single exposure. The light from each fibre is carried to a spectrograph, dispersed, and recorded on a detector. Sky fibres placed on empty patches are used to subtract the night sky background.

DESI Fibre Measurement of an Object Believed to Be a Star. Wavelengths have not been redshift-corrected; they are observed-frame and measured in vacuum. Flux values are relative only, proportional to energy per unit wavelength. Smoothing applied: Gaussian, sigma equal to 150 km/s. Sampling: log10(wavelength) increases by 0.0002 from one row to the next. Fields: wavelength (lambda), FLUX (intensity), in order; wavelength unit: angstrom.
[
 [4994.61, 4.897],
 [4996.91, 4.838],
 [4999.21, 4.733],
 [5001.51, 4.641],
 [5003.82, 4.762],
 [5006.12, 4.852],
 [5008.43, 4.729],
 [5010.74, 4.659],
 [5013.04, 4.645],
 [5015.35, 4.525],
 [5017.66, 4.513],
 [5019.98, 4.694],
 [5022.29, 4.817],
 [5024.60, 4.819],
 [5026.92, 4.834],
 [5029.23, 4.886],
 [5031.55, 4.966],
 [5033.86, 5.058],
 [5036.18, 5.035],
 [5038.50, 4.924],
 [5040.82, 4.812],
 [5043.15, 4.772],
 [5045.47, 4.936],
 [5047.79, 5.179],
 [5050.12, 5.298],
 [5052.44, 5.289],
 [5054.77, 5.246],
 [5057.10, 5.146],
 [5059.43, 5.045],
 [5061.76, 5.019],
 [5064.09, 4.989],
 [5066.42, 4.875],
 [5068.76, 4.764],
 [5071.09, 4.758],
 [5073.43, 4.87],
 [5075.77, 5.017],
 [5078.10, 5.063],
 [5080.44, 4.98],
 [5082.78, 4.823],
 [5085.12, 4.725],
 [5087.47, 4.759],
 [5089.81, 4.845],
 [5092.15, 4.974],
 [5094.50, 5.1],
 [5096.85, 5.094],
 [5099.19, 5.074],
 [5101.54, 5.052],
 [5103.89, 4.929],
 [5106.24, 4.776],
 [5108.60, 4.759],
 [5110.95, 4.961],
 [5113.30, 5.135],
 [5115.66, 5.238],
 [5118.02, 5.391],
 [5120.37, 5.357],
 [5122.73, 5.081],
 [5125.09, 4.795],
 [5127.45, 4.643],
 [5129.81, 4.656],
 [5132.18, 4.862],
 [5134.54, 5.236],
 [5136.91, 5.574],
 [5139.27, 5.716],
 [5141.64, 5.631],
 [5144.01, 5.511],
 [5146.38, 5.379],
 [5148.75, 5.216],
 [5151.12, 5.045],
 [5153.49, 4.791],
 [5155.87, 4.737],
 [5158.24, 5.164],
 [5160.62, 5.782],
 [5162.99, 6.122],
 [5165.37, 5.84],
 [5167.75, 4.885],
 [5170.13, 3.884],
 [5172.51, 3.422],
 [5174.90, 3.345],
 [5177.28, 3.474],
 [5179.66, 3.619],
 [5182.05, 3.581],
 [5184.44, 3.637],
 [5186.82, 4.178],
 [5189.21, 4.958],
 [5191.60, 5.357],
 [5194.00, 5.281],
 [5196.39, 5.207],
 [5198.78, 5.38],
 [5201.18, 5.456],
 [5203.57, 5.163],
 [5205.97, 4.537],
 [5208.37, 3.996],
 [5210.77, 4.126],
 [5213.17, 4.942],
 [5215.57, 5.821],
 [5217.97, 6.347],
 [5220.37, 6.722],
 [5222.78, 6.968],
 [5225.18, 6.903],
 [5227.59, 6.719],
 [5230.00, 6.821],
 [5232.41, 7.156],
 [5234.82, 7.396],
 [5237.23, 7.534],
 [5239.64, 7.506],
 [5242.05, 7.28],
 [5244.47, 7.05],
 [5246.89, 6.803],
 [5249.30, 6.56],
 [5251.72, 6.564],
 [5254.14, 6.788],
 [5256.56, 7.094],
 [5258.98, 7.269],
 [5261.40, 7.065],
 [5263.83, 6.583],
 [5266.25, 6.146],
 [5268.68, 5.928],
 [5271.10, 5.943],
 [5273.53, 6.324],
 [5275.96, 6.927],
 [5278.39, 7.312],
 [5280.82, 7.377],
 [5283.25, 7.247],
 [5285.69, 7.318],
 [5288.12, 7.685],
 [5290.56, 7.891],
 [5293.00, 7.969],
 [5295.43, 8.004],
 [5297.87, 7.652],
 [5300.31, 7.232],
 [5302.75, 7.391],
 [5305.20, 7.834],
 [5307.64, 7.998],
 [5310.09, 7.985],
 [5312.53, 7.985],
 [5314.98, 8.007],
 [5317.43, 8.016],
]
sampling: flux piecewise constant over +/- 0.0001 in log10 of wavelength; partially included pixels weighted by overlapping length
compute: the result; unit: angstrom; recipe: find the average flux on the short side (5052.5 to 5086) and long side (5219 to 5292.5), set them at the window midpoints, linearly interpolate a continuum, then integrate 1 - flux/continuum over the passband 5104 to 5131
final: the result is 2.5 angstrom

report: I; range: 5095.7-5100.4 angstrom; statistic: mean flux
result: 5.09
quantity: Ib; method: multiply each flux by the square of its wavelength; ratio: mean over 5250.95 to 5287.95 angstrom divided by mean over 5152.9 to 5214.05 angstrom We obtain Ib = 1.5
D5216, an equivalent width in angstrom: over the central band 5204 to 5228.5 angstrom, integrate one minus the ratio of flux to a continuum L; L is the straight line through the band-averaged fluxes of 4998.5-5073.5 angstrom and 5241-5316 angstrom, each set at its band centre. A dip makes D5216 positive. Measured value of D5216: 3.5 angstrom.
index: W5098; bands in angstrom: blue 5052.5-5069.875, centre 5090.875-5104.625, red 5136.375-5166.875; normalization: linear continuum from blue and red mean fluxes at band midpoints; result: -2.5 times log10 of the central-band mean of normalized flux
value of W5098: 0.03 mag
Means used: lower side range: 5.03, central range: 5.04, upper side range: 5.42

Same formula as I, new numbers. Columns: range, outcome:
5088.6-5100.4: 5.02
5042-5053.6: 5.1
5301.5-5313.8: 7.83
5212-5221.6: 5.97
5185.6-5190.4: 4.57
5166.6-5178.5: 3.8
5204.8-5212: 4.22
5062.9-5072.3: 4.85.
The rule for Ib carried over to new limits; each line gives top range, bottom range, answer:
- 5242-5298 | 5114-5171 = 1.42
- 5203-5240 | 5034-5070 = 1.31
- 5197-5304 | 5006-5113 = 1.46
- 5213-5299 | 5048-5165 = 1.45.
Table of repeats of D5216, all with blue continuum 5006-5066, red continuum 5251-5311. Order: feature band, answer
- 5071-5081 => 0.6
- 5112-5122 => 0.7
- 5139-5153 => 1.3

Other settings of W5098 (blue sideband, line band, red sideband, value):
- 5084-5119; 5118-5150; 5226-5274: 0.04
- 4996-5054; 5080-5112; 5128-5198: -0.02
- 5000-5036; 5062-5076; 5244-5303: 0.07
